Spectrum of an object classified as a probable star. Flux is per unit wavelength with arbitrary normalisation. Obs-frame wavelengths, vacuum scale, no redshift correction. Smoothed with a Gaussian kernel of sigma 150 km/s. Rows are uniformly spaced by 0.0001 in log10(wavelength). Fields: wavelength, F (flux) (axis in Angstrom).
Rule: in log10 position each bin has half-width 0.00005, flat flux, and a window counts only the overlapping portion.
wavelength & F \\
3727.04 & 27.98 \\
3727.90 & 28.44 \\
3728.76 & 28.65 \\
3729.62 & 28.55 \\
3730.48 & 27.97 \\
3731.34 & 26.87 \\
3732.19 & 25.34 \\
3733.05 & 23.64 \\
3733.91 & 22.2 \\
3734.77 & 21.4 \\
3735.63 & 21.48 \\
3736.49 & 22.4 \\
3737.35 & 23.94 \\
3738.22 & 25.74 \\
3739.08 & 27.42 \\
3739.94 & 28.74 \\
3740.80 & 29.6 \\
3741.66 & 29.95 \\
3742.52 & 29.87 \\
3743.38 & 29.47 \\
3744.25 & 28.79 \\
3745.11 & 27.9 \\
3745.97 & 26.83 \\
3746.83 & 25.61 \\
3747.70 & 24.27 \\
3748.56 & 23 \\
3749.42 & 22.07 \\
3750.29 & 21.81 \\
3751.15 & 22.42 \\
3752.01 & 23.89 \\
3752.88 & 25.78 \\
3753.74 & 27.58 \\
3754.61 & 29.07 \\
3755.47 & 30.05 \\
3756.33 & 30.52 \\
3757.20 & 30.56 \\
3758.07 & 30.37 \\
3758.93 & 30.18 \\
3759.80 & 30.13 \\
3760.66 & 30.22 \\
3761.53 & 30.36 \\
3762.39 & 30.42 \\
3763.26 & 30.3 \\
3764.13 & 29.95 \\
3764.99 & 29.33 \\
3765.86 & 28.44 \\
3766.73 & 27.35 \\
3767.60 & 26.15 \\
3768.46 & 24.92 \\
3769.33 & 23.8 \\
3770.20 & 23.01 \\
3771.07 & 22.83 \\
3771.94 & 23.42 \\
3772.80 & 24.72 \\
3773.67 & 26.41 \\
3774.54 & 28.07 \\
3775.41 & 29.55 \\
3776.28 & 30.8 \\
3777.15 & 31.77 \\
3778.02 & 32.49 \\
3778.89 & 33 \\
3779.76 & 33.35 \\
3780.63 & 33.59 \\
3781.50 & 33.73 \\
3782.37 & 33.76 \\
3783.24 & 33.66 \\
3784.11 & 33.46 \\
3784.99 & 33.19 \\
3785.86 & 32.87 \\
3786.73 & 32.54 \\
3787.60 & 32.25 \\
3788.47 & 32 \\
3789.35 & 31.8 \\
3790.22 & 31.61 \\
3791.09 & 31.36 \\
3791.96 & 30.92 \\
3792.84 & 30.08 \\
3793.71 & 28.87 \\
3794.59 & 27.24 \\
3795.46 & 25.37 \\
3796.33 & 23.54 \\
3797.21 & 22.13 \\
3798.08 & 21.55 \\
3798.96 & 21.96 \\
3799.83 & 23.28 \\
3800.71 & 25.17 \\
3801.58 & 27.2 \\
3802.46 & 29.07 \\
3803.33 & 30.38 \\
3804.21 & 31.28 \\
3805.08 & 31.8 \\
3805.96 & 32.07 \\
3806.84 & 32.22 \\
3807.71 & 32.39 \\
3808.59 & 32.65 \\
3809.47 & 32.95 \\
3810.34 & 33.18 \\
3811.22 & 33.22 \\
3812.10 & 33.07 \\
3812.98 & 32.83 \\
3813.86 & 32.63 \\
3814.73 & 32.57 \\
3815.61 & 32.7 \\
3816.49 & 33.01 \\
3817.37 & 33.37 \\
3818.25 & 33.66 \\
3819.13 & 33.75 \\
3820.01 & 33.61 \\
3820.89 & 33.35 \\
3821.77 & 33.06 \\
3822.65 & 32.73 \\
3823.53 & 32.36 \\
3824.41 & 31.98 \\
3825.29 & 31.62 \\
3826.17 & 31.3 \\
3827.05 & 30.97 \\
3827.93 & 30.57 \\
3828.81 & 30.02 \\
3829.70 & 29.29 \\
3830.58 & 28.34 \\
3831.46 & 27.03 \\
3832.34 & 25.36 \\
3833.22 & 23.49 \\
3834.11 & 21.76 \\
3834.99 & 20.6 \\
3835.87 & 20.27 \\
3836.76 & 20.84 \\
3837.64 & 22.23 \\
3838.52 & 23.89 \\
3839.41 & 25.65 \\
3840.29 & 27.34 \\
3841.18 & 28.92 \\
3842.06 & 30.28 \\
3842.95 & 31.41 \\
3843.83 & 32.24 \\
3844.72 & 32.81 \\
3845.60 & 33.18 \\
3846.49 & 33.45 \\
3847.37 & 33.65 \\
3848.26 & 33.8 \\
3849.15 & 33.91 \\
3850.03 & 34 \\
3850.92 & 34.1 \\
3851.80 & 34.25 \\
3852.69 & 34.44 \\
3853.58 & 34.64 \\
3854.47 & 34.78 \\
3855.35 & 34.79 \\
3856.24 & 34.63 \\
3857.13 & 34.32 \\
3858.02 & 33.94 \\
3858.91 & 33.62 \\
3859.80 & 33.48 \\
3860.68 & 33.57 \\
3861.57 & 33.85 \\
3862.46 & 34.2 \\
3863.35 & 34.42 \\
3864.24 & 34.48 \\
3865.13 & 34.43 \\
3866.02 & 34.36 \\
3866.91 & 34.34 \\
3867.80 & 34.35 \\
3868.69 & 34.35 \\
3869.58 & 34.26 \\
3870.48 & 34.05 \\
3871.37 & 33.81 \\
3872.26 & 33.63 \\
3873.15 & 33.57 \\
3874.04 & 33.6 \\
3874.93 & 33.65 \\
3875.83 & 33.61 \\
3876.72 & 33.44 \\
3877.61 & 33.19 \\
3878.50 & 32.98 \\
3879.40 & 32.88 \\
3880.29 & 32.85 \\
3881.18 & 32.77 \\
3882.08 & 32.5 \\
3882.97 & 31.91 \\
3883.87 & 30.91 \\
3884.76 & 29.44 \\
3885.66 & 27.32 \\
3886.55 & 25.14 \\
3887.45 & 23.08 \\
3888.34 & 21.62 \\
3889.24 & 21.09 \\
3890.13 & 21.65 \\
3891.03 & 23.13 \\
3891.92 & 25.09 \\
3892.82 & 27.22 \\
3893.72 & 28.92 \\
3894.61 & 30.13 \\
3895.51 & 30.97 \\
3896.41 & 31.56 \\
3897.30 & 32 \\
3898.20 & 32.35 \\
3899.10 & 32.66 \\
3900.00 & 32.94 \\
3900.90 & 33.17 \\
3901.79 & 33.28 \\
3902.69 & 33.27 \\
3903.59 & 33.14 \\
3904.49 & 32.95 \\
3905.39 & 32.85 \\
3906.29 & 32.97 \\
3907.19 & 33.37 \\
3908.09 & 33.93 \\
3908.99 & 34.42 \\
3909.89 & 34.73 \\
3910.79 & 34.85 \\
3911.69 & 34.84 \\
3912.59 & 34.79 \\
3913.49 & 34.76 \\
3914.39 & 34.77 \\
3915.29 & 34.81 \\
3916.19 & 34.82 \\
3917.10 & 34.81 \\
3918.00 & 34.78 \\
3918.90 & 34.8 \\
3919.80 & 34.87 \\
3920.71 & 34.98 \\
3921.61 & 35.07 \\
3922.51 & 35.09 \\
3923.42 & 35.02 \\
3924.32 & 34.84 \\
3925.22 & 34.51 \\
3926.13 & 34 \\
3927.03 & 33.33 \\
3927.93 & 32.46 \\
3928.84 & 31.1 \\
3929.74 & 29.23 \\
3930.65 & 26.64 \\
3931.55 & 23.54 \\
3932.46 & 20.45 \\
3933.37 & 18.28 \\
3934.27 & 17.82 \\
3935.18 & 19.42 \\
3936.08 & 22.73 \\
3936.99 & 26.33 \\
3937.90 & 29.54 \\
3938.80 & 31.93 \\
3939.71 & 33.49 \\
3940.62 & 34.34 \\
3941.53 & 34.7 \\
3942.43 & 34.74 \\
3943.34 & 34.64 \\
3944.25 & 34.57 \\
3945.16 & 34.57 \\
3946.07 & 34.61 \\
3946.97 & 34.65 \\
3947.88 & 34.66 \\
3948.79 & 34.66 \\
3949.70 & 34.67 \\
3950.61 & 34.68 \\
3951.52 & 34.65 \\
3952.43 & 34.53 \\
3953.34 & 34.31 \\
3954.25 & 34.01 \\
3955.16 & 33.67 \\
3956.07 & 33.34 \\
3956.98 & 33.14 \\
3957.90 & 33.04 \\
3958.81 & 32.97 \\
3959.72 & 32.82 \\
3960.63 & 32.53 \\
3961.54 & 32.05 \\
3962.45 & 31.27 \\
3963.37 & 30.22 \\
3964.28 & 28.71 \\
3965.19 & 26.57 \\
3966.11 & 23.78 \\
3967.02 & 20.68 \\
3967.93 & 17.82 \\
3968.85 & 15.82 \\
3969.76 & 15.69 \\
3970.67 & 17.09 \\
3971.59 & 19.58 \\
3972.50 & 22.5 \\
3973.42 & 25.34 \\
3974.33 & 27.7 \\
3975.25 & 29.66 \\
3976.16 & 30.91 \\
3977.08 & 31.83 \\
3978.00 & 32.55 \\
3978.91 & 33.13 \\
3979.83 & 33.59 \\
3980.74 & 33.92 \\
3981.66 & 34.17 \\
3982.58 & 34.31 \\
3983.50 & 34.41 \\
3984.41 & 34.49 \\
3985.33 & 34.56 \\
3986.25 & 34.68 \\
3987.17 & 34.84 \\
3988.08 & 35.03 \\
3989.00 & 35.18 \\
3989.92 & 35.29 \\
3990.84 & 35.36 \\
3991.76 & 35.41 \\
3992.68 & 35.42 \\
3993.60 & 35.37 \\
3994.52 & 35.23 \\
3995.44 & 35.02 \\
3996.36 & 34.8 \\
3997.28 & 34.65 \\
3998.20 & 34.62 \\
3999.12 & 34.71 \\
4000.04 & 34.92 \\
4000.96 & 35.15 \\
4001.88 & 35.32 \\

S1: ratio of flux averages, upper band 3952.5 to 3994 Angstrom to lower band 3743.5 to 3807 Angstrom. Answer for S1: 1.1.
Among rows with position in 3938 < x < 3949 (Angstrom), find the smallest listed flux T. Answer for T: 31.93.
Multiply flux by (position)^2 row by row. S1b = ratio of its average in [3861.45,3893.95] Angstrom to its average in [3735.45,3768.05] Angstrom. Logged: 1.20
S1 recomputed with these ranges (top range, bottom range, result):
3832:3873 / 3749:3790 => 1.08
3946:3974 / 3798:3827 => 0.93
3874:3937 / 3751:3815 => 1.05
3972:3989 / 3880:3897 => 1.16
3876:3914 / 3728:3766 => 1.14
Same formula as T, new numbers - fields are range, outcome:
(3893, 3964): 17.82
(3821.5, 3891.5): 20.27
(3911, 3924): 34.76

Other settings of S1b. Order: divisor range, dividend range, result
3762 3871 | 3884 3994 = 1.08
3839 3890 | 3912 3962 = 1.04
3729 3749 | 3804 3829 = 1.29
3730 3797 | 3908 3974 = 1.19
